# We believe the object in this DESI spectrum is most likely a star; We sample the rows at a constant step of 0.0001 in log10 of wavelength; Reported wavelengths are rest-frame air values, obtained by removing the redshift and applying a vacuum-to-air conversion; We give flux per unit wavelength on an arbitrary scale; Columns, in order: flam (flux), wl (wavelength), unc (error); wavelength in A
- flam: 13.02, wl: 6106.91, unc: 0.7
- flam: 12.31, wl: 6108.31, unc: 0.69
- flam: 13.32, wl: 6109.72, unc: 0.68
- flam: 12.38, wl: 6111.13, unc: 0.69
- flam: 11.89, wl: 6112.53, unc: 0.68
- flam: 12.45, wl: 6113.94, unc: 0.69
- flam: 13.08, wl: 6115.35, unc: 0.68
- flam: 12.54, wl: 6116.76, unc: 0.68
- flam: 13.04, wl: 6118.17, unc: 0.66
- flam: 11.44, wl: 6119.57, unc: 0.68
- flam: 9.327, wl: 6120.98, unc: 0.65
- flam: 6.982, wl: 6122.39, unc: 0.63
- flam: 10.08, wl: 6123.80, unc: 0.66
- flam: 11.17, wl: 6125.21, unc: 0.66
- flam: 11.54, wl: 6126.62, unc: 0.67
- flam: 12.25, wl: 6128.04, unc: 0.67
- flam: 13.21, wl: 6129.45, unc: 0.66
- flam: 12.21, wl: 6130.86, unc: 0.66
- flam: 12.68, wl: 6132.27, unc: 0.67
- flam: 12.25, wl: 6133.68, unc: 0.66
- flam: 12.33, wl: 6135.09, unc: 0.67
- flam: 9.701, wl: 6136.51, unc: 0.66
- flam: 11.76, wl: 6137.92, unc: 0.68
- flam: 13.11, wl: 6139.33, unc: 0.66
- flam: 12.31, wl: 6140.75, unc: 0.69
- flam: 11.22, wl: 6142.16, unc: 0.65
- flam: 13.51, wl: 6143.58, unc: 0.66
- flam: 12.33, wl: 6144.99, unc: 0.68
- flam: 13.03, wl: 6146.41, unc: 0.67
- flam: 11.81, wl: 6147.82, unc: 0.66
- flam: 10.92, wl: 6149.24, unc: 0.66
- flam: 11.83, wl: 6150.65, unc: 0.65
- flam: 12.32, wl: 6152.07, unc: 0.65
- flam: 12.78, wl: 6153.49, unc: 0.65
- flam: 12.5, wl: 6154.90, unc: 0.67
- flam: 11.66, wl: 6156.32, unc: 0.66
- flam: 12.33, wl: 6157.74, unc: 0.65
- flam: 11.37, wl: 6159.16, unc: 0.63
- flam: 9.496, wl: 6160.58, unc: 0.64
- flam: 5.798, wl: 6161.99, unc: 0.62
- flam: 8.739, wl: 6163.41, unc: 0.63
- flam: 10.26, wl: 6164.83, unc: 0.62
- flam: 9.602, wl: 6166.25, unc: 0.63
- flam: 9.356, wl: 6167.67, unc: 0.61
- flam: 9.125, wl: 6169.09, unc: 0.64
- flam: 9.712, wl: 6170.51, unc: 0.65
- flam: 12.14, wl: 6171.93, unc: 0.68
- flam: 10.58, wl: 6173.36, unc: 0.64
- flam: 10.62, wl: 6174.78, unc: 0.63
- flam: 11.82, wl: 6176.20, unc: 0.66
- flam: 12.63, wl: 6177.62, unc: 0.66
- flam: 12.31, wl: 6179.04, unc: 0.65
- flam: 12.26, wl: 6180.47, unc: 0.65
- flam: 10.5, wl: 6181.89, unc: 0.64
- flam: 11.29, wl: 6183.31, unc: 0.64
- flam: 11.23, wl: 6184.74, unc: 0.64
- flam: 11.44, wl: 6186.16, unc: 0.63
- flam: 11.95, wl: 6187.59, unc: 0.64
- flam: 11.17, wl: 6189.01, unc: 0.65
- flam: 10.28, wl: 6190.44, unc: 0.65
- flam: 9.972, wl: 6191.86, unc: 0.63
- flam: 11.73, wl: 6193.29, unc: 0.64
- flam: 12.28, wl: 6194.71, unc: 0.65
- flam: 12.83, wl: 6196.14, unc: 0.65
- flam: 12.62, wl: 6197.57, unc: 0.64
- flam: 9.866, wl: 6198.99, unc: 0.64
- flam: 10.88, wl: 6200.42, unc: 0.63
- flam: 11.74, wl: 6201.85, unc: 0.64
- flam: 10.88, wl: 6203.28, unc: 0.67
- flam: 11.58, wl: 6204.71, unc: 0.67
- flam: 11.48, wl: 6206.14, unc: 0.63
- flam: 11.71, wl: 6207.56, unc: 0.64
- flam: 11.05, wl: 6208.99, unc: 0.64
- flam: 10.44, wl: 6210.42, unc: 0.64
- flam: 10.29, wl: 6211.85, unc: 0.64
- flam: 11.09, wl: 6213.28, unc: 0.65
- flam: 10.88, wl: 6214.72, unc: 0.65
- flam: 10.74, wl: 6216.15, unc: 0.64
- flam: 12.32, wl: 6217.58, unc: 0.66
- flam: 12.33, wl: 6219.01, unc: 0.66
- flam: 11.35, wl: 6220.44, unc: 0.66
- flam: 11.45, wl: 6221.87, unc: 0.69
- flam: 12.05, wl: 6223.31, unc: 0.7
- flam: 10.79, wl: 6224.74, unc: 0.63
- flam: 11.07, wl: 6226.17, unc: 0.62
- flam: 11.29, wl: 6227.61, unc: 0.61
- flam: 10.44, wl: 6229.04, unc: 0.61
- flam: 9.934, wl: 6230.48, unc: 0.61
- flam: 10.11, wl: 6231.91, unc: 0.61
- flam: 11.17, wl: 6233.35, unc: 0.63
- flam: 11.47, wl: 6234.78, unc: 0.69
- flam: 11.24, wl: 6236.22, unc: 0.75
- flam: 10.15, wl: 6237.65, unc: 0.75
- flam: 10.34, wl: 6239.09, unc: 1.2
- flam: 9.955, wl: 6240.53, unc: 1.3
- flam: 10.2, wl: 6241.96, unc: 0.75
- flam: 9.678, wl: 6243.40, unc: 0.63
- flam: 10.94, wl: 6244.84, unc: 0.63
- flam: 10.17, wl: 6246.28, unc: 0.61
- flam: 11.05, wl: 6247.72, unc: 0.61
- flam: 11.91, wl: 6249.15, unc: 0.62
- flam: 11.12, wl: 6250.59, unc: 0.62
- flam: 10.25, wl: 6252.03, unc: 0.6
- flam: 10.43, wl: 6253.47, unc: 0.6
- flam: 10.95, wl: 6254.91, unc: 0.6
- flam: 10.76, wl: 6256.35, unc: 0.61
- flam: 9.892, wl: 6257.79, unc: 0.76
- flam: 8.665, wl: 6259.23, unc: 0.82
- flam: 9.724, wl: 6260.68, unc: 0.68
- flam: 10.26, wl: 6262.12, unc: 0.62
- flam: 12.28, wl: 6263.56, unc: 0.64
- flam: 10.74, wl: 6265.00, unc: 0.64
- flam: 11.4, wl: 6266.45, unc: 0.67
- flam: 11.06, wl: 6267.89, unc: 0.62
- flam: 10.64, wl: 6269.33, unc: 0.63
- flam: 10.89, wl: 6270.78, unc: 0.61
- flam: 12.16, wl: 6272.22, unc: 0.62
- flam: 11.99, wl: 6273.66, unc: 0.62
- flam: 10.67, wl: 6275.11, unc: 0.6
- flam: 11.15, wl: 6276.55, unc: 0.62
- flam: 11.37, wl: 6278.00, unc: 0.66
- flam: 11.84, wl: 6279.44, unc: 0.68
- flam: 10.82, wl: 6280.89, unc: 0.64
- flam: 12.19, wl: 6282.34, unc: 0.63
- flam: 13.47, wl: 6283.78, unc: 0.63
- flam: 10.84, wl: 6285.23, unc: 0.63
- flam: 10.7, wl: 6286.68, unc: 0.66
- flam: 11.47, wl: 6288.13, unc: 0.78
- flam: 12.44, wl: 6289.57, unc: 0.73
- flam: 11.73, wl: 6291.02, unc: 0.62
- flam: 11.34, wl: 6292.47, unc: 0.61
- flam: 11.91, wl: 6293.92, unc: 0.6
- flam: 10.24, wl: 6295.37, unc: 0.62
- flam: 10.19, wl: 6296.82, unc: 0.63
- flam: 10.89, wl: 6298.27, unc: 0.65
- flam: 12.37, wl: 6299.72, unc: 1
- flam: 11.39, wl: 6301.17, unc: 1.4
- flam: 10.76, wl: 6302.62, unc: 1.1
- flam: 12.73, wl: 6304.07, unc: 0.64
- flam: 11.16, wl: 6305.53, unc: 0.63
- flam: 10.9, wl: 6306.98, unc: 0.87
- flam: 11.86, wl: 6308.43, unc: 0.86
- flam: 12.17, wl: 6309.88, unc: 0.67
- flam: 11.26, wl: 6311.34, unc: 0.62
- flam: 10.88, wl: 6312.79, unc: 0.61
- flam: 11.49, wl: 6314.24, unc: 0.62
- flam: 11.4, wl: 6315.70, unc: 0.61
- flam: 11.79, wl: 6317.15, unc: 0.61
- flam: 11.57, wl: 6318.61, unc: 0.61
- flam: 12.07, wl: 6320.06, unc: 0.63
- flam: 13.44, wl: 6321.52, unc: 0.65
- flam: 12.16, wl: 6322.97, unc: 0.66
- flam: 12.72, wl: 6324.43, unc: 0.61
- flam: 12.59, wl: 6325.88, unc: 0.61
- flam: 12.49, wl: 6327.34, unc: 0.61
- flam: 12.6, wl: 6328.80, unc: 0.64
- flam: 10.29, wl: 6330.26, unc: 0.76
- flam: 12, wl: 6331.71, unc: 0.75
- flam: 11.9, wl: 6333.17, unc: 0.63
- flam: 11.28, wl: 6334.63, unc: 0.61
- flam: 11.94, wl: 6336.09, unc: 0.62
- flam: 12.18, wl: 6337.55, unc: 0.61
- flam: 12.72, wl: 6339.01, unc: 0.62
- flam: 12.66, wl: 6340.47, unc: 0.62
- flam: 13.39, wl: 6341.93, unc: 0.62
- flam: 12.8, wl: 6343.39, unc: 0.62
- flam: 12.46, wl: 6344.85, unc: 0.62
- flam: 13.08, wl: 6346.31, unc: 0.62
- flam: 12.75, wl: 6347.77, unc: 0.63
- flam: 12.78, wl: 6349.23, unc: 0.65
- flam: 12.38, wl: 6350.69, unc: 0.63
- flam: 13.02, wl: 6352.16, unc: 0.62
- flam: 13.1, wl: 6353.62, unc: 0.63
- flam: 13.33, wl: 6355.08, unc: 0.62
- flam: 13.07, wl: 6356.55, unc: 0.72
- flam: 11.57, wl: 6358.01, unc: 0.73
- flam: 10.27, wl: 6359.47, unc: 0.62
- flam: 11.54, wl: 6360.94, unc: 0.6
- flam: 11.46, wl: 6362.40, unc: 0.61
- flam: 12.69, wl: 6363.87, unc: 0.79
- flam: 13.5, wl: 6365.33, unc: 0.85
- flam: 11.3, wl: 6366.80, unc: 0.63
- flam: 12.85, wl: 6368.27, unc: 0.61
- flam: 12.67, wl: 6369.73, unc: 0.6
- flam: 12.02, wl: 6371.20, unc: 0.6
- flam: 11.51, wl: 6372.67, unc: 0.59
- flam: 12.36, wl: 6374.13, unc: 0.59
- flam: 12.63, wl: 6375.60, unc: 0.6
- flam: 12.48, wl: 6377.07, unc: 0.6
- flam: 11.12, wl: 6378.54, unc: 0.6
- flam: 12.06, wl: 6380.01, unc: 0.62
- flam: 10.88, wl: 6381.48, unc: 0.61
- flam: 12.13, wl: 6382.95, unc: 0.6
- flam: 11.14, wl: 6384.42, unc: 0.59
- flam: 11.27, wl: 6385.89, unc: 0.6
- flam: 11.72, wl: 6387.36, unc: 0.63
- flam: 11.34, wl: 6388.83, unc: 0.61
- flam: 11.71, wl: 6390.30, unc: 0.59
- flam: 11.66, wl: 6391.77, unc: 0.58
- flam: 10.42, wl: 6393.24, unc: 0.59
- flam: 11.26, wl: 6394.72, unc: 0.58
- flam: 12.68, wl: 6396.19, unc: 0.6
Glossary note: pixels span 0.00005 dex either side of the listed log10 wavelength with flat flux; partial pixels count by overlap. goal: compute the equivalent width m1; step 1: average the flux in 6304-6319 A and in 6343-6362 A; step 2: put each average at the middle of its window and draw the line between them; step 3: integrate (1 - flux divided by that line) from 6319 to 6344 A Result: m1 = -0.7 A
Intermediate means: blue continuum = 11.5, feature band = 12.3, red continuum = 12.5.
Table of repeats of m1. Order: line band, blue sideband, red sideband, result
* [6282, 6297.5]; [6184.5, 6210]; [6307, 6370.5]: 0.6 A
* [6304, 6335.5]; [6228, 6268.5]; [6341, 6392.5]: -0.8 A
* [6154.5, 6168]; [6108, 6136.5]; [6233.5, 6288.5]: 1.7 A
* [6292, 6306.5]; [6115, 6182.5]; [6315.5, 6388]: 0.8 A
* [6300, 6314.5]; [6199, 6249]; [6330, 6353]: 0.6 A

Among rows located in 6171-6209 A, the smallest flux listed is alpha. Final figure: 9.866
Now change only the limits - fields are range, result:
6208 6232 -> 9.934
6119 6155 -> 6.982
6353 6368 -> 10.27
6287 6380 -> 10.19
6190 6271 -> 8.665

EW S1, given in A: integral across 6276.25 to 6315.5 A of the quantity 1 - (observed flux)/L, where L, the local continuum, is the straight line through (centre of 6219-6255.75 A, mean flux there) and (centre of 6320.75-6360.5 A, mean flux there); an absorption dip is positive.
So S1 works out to 0.8 A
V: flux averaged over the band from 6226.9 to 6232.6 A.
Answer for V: 10.5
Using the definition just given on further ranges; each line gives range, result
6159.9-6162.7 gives 7.65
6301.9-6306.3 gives 11.5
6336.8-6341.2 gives 12.5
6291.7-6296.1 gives 11.2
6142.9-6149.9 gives 12.3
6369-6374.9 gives 12.1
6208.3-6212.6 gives 10.6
